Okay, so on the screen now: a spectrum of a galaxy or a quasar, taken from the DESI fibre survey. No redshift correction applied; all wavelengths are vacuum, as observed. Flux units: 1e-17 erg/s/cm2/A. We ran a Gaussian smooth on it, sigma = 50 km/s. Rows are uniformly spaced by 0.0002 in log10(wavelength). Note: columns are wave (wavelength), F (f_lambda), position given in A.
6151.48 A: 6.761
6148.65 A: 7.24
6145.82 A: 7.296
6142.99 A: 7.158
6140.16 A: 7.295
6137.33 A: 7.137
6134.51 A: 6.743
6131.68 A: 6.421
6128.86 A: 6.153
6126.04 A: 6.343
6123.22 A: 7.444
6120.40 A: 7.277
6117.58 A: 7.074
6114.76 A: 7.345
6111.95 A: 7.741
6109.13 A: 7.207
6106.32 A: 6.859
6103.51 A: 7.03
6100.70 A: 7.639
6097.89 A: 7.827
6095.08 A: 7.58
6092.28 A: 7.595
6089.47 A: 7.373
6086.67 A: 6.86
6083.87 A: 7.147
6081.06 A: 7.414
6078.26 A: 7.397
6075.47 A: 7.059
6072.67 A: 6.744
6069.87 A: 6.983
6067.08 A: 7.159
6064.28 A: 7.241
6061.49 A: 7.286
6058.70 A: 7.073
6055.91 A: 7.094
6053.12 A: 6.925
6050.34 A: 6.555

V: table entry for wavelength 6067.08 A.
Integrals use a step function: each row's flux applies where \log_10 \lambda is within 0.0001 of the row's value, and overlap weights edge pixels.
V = 7.159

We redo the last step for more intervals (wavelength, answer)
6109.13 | 7.207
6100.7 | 7.639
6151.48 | 6.761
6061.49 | 7.286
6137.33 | 7.137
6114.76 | 7.345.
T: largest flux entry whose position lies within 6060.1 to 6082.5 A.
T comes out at 7.414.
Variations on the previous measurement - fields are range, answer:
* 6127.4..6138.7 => 7.137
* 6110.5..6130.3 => 7.741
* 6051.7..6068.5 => 7.286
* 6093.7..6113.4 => 7.827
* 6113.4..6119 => 7.345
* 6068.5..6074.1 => 6.983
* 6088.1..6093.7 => 7.595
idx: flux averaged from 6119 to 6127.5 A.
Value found 7.02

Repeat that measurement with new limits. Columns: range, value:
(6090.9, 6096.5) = 7.59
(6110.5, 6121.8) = 7.35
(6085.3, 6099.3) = 7.45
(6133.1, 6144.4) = 7.08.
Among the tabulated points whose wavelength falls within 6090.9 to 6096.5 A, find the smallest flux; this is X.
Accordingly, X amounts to 7.58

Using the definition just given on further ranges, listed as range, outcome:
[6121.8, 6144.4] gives 6.153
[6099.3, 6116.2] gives 6.859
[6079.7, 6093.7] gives 6.86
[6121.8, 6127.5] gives 6.343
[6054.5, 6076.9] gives 6.744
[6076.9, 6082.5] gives 7.397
